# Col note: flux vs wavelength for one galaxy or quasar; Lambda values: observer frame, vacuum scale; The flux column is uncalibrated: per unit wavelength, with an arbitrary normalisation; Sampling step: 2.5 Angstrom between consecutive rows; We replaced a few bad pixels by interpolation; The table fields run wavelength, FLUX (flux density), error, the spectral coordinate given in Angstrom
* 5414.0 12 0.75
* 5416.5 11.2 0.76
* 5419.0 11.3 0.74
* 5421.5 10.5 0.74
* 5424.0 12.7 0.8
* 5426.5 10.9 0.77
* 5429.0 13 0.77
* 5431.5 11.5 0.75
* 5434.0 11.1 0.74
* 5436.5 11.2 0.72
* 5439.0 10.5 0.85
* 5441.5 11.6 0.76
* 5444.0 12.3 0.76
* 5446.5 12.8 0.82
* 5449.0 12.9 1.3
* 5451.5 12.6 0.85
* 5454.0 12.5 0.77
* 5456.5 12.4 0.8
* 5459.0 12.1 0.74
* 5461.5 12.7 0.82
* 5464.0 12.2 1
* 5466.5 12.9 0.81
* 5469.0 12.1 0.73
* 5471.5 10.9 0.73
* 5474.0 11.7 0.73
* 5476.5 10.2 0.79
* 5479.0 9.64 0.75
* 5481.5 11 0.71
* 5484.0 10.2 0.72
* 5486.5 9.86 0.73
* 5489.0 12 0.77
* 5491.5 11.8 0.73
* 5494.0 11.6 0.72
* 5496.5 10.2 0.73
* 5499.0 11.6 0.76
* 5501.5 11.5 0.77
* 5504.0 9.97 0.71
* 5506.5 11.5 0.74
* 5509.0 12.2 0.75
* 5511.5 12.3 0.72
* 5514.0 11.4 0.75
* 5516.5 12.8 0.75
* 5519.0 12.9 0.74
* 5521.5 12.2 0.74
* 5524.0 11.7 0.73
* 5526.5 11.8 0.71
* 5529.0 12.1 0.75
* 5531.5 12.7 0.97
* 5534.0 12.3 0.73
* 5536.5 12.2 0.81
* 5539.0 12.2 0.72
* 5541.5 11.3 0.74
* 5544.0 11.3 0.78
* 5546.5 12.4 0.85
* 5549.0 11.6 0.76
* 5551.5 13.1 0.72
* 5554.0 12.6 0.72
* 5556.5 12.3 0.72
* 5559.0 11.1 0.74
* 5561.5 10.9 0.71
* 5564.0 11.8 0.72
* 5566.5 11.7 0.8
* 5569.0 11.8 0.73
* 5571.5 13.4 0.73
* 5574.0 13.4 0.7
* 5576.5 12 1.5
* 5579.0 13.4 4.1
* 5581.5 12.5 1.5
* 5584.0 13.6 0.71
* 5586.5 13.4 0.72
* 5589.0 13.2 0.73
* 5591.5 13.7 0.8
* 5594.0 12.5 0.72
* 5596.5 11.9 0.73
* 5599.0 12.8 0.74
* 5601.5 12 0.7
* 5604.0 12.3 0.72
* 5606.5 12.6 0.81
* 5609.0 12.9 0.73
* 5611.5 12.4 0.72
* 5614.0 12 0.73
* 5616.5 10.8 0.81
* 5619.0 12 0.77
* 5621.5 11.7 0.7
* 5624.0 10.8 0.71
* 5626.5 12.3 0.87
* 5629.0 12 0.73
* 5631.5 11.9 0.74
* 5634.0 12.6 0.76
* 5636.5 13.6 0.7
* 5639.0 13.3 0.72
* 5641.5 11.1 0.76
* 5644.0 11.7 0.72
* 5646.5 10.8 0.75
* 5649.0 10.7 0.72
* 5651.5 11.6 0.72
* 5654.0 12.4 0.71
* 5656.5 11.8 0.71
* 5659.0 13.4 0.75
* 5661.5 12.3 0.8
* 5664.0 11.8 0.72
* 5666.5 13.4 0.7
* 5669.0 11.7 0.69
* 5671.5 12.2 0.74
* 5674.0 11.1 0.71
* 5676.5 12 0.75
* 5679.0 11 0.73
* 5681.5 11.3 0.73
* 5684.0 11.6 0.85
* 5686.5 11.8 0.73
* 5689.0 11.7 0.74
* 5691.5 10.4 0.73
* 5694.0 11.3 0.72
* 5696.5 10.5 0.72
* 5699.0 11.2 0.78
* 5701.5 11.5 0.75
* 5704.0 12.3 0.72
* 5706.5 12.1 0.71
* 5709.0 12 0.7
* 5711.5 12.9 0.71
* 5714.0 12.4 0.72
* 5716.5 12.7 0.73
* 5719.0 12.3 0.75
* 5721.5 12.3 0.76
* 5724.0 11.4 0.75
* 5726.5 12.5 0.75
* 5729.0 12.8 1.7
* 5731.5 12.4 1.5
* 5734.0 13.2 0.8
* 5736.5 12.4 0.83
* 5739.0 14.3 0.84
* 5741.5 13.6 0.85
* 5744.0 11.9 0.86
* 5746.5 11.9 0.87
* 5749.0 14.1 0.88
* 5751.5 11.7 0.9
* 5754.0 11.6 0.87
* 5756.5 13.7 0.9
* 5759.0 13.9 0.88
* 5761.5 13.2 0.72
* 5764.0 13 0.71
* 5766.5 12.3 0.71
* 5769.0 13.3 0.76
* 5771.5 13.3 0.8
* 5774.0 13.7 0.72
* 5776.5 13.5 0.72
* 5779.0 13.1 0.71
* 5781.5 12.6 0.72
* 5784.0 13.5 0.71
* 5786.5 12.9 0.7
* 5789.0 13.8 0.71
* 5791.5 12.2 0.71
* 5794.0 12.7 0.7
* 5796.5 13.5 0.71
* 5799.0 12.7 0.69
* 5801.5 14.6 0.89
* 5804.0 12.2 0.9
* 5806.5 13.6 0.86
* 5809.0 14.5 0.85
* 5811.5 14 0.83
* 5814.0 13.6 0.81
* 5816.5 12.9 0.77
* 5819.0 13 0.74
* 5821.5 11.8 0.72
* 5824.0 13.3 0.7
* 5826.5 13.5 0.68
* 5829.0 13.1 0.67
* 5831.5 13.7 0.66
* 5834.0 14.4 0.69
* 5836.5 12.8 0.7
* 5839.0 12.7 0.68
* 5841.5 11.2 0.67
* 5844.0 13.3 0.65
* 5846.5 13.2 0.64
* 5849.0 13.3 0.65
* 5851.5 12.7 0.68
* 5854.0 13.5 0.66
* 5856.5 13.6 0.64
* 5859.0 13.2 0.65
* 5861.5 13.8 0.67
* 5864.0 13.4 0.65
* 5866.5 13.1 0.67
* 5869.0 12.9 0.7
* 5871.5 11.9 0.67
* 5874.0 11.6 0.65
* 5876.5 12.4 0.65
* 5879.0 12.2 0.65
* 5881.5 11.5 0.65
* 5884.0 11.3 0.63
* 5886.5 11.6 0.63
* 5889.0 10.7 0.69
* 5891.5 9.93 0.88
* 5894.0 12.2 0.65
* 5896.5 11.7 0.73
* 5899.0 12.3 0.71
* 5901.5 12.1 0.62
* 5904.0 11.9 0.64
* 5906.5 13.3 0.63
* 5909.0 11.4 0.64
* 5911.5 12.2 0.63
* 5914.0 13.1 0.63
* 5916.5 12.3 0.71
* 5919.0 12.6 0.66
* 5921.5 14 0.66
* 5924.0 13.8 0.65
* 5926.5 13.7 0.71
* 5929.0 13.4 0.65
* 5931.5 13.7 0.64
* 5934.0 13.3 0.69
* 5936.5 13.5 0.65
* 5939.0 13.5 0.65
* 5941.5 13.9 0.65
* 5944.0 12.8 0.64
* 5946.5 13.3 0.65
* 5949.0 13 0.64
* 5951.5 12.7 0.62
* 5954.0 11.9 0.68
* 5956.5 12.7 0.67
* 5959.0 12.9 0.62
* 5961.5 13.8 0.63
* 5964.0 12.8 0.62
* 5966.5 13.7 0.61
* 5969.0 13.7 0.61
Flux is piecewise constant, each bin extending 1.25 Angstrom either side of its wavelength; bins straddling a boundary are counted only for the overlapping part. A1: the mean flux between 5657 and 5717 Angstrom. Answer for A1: 11.8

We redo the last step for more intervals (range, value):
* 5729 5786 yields 13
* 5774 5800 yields 13.1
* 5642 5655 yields 11.4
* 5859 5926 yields 12.3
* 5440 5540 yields 11.8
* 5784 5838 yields 13.3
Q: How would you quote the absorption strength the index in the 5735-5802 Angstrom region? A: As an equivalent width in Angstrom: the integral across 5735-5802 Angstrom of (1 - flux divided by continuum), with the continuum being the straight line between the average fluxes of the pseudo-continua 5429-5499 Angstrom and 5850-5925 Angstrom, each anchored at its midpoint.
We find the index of -4.8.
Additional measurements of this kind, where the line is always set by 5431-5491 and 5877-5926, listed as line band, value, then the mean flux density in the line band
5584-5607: -1.9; 12.8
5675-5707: 1.3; 11.4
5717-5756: -2.1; 12.6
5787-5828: -4.1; 13.2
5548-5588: -2.3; 12.4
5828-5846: -1.4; 13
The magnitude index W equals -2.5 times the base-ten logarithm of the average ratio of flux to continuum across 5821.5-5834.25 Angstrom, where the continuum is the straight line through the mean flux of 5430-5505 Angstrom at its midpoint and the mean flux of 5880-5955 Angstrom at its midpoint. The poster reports -0.09 mag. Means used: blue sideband 11.5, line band 13.4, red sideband 12.6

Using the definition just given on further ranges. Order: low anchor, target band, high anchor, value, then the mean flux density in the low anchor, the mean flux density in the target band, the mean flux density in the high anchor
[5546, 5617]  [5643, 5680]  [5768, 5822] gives 0.077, 12.4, 11.9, 13.2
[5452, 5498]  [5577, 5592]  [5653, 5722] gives -0.133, 11.5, 13.2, 11.9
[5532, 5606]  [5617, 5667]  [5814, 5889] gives 0.040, 12.4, 12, 12.8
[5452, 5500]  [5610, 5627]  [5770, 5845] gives 0.046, 11.5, 11.7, 13.2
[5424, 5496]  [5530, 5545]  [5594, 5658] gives -0.017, 11.7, 12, 12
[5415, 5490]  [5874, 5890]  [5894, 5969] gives 0.104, 11.6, 11.6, 12.9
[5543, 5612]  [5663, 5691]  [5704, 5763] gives 0.075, 12.5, 11.7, 12.7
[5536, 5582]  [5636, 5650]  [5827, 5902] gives 0.041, 12.2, 11.8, 12.5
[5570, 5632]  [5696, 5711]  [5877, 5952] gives 0.070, 12.5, 11.7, 12.6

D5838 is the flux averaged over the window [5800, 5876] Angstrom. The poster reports 13.1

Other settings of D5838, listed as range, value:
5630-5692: 11.9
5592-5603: 12.4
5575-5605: 12.8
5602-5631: 12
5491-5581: 12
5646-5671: 12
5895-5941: 12.9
